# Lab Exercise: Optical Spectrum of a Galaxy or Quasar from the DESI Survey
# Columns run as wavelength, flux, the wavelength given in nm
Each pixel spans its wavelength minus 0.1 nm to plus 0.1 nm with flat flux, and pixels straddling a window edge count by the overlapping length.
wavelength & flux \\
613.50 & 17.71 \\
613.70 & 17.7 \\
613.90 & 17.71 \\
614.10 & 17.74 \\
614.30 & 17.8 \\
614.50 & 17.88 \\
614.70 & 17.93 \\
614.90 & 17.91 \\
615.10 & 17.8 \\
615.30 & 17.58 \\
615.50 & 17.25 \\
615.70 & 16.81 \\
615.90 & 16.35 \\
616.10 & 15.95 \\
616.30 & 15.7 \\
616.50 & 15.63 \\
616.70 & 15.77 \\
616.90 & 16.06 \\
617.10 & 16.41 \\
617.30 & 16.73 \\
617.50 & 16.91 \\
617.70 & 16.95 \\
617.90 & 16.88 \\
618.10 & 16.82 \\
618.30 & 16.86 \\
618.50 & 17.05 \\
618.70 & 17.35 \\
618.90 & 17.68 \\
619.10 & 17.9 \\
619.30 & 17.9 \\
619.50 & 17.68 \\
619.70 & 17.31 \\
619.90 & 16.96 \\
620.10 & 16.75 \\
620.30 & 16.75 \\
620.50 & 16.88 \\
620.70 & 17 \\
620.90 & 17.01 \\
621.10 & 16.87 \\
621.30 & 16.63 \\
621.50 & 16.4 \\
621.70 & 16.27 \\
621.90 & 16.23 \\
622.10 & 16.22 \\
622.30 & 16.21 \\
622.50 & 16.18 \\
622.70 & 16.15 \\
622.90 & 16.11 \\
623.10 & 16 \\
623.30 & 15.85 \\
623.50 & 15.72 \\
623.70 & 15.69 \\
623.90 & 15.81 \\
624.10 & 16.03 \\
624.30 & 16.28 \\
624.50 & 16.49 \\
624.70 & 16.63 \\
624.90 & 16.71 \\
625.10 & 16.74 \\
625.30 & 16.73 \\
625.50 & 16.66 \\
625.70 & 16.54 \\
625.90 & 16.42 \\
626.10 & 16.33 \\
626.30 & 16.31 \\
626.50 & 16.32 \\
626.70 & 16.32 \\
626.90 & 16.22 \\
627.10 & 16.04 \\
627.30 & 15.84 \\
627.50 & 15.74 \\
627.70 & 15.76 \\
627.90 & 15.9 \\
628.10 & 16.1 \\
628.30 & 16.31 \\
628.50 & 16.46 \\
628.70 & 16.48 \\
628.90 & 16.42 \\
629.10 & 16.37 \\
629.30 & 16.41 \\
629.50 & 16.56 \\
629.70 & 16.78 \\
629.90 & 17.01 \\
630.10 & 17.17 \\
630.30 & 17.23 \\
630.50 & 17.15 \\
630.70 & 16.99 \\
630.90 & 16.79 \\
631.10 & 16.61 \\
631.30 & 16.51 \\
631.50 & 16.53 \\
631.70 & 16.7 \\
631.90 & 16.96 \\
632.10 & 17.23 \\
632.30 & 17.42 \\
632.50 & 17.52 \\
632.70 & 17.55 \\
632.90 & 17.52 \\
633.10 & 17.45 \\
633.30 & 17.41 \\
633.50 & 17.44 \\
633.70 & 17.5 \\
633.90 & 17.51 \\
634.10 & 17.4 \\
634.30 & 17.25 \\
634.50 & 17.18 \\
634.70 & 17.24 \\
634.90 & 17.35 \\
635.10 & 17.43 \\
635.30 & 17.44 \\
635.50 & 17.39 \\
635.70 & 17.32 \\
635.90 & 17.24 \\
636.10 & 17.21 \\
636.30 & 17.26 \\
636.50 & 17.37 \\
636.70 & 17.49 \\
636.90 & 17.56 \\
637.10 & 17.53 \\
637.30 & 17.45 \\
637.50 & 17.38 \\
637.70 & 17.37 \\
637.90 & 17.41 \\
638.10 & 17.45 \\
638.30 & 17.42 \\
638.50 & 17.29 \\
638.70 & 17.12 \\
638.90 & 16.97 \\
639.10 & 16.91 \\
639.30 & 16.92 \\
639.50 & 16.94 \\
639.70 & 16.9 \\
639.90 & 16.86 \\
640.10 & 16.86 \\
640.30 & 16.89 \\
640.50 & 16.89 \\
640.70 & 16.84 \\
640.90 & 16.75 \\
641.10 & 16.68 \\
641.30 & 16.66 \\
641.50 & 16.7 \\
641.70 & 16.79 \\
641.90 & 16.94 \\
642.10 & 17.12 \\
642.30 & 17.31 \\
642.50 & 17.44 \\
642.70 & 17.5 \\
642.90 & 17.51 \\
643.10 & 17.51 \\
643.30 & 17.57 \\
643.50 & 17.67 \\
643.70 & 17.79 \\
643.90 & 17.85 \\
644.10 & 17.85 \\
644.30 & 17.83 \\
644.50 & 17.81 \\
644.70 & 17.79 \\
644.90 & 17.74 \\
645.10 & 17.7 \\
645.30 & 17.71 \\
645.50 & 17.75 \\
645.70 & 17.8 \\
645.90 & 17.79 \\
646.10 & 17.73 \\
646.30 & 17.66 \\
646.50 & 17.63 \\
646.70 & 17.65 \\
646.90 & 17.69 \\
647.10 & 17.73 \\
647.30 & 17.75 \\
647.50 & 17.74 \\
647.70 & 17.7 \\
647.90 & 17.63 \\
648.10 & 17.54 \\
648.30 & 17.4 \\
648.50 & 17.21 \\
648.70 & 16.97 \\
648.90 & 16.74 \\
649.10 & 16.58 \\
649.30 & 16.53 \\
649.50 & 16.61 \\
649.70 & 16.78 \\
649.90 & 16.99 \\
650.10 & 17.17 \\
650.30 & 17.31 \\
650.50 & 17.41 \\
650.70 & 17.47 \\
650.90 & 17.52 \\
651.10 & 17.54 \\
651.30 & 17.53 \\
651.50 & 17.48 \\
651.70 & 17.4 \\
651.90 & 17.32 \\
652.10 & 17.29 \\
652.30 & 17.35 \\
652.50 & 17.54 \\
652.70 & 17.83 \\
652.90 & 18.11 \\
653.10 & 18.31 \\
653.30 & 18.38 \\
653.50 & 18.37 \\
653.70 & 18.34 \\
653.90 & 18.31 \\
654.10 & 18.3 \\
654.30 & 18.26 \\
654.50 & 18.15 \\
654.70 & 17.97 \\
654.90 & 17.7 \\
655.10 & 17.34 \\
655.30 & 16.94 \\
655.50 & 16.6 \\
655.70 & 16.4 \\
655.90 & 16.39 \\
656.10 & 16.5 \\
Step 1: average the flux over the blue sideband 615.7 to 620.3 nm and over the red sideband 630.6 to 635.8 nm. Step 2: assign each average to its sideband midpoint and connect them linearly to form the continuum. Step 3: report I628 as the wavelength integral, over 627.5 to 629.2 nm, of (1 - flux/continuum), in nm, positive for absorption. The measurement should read 0.09 nm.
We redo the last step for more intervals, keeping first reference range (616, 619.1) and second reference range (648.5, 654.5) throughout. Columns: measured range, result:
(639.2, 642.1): 0.066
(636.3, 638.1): -0.031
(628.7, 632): 0.040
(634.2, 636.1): -0.025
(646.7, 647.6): -0.016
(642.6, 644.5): -0.041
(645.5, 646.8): -0.025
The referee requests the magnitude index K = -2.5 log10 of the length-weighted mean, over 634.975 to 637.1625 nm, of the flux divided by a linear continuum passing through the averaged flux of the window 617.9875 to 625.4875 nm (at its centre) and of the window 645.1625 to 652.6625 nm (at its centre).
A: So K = -0.02 mag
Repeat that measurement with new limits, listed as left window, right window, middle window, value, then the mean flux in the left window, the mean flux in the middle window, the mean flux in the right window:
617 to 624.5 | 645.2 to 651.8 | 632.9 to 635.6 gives -0.023 mag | 16.7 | 17.4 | 17.4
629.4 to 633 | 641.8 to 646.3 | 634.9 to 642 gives 0.014 mag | 17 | 17.1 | 17.6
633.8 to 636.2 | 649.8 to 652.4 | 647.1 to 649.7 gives 0.010 mag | 17.3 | 17.2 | 17.4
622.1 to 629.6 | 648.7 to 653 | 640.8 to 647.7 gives -0.033 mag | 16.2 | 17.5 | 17.3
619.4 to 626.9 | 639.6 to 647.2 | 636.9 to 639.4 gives -0.008 mag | 16.5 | 17.3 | 17.4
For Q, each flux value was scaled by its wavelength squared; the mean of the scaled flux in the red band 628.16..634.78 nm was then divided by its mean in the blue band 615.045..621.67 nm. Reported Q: 1.05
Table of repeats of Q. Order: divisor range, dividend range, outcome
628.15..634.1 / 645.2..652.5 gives 1.08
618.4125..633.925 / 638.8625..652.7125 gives 1.11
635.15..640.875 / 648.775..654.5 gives 1.06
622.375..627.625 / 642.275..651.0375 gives 1.15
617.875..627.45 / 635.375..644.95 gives 1.10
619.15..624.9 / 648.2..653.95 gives 1.16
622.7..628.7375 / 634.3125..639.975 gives 1.10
